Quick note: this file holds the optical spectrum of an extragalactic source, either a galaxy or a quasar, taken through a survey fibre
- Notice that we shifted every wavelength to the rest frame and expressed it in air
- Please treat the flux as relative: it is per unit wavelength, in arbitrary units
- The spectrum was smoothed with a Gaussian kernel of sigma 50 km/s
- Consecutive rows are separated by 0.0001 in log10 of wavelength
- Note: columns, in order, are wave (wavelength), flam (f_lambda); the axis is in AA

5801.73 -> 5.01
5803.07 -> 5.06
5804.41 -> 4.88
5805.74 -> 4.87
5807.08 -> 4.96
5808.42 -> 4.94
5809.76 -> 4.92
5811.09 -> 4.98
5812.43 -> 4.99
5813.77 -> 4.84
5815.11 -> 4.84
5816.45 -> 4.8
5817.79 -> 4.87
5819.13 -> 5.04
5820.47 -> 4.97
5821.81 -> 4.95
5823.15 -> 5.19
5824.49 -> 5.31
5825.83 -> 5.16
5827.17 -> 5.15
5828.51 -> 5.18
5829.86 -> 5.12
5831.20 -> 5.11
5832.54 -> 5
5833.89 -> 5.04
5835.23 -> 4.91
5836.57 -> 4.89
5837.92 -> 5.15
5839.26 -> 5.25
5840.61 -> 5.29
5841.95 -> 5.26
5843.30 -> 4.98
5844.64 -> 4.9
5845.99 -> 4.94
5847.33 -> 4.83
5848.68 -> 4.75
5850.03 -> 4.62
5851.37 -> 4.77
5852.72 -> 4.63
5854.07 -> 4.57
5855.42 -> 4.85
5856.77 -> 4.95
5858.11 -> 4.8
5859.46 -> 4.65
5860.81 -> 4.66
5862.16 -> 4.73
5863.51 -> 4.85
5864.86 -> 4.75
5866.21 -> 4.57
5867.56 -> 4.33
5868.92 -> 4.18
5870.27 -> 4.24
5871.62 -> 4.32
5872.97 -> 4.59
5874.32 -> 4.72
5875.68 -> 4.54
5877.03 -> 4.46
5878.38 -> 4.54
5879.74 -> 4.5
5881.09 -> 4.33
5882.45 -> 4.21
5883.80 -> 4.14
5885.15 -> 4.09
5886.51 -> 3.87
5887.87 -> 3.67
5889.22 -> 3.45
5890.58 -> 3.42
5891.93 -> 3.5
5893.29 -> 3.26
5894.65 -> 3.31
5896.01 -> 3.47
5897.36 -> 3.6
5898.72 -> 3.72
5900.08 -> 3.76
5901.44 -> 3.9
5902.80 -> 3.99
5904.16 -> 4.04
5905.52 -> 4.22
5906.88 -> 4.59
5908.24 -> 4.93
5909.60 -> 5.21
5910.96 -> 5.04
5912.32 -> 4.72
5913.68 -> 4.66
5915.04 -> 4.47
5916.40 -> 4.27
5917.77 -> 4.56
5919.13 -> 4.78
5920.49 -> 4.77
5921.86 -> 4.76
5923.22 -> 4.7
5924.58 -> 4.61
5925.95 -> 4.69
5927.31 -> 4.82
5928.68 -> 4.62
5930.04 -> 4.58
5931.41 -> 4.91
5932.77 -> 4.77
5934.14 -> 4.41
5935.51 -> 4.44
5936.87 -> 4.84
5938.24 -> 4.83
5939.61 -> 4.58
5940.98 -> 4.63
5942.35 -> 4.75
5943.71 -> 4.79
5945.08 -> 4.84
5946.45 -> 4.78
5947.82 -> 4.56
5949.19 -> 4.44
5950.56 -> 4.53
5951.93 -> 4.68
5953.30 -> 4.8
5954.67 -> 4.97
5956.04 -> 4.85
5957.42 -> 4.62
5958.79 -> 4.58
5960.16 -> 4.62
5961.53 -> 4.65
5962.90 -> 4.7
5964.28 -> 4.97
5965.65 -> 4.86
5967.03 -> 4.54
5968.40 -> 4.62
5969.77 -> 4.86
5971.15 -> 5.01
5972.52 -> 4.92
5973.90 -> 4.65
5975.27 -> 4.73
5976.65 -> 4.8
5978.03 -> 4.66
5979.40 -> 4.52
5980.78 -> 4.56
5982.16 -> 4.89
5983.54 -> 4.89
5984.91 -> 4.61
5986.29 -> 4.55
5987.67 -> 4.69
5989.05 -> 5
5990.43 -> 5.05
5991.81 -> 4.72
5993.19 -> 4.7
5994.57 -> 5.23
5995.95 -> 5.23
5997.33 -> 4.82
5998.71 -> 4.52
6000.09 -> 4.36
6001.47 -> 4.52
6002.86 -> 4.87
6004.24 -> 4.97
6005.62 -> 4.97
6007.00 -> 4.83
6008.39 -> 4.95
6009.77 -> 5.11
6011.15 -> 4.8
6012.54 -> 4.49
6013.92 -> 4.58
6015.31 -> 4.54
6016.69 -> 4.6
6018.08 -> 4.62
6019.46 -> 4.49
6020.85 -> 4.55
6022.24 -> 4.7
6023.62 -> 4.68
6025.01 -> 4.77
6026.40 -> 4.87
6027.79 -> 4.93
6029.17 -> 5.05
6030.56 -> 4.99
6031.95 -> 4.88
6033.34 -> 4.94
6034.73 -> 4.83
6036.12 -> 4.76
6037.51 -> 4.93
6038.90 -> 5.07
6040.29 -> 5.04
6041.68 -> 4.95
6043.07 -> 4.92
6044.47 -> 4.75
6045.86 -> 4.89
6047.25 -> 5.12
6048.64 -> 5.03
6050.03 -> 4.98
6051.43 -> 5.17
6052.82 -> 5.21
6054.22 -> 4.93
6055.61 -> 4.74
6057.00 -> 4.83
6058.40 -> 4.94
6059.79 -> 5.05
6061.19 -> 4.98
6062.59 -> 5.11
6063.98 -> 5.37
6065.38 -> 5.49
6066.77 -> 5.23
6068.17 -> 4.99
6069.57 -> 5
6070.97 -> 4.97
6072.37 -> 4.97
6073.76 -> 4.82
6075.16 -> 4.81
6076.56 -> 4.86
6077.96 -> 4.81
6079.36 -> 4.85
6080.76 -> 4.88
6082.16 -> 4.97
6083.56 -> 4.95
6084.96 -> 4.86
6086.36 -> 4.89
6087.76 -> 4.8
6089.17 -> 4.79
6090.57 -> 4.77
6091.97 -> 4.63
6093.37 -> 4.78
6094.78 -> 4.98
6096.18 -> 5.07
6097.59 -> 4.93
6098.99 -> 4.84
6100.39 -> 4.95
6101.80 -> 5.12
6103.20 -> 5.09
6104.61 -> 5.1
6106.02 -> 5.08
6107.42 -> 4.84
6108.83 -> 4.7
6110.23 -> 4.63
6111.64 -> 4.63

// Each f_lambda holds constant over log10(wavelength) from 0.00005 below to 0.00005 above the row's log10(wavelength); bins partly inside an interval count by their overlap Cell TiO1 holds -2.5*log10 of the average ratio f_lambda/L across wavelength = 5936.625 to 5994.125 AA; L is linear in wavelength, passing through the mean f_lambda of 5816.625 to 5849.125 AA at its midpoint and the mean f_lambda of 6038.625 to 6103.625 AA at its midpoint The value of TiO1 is 0.06 mag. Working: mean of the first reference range 5.05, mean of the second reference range 4.96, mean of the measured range 4.74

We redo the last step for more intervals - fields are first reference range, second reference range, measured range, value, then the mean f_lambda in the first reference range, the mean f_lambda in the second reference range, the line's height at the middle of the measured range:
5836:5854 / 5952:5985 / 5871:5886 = 0.11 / 4.93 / 4.75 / 4.88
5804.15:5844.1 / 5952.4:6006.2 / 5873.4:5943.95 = 0.13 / 5.03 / 4.77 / 4.89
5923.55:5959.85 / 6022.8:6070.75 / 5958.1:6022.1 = 0.02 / 4.69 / 4.98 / 4.82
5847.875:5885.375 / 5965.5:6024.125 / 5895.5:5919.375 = 0.07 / 4.55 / 4.75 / 4.62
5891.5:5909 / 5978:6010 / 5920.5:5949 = -0.12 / 3.88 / 4.8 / 4.22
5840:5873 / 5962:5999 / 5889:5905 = 0.29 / 4.72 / 4.79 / 4.74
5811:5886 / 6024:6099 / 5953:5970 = 0.03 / 4.79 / 4.94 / 4.87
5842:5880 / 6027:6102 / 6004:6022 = 0.03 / 4.66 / 4.95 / 4.88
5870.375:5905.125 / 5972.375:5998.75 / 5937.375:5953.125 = -0.05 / 3.98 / 4.79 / 4.46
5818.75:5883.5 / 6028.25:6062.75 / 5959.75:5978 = 0.03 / 4.8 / 4.96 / 4.9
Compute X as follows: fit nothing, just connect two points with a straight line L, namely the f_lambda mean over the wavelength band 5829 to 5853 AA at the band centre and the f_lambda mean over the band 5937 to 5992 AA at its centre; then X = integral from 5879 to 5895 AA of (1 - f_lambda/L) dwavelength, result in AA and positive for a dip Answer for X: 3.47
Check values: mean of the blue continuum 4.98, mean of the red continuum 4.73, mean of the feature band 3.82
